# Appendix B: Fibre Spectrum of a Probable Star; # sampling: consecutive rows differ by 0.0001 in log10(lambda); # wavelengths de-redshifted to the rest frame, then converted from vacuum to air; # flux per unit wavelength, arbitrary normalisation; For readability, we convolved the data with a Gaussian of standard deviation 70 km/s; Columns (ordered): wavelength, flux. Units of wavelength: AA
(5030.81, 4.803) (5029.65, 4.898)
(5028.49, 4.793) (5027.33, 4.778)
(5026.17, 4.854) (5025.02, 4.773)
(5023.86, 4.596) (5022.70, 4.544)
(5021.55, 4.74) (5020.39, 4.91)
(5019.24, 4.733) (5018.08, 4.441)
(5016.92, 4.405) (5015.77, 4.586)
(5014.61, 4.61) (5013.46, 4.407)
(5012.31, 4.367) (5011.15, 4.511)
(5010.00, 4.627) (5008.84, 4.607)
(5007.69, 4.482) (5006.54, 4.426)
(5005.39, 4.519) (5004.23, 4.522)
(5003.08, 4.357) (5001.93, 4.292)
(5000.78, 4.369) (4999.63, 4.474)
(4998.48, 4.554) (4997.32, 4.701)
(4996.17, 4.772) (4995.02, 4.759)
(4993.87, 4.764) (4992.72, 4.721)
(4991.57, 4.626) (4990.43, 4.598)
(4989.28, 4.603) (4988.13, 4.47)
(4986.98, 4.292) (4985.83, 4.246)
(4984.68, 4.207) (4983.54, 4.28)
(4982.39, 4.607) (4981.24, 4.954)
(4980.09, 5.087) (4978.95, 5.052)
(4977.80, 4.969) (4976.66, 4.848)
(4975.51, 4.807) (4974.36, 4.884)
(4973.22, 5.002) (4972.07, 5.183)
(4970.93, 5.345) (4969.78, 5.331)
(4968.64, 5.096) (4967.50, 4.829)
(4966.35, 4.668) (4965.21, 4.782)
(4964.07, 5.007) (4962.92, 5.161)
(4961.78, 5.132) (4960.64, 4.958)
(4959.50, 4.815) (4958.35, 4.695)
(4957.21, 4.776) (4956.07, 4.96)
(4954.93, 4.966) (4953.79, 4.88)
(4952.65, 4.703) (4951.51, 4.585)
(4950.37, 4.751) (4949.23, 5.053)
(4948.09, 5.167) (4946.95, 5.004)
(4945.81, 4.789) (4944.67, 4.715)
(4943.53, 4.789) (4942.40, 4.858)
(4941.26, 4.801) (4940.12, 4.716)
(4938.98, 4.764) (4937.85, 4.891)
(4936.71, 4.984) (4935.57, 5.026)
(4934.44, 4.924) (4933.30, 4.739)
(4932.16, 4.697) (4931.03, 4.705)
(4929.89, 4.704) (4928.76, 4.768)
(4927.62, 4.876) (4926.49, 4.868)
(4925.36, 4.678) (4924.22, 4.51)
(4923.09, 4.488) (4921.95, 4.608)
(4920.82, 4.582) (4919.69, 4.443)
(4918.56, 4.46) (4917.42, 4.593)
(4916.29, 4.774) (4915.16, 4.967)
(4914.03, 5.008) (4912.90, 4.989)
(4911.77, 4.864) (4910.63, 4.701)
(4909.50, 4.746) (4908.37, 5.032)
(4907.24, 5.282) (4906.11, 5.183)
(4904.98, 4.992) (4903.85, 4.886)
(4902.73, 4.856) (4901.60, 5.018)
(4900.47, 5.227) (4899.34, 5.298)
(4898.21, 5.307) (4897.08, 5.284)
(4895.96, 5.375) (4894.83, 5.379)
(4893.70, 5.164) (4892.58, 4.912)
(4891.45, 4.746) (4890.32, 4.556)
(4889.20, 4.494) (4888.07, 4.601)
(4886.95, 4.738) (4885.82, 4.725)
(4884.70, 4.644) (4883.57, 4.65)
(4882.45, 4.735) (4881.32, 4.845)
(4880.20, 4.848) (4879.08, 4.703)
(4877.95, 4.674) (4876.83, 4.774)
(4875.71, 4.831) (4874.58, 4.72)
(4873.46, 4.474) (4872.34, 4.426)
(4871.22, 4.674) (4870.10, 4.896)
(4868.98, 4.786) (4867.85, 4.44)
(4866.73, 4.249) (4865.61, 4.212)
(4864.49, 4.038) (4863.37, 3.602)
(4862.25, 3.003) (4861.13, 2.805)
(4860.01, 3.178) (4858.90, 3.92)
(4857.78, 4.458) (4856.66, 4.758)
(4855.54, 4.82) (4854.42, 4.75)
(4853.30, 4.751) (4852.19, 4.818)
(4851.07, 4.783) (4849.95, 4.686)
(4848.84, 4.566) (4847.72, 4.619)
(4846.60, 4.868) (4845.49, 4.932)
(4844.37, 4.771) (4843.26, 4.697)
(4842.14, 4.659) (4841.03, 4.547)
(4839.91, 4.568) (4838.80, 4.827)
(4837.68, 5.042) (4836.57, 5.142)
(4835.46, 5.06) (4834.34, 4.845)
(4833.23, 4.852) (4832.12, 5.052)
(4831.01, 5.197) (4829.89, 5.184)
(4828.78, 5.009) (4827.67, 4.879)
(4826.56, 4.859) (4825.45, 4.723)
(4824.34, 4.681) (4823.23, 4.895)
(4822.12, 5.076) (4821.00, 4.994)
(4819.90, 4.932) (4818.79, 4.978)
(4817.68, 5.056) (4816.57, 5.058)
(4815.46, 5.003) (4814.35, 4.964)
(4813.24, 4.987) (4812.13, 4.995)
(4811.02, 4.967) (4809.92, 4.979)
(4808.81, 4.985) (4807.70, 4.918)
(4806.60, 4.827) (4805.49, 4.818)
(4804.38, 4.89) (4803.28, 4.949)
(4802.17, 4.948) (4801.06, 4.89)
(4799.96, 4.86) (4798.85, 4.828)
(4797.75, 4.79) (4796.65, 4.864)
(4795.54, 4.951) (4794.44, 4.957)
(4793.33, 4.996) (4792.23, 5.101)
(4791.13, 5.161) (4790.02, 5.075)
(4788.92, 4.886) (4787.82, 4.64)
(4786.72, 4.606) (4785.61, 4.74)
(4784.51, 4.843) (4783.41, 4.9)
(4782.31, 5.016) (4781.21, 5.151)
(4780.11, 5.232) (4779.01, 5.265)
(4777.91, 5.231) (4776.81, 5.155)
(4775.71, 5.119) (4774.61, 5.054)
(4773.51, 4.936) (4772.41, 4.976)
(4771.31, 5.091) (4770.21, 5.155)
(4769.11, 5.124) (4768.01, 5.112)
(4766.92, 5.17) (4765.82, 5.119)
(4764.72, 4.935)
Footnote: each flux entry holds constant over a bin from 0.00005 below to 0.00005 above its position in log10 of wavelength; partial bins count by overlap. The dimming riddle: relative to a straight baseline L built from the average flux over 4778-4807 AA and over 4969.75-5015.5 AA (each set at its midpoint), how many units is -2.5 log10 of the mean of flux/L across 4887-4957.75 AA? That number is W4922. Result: -0.03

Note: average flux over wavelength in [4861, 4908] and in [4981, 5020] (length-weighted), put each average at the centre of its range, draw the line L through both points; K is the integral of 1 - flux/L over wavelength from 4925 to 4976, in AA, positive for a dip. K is -3.1 AA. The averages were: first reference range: 4.71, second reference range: 4.52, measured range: 4.89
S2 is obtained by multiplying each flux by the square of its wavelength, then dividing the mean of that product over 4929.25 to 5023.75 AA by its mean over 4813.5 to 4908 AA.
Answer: 1.0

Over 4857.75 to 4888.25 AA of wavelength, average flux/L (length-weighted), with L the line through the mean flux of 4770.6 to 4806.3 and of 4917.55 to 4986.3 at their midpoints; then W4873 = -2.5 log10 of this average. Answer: 0.12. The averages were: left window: 4.97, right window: 4.82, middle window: 4.38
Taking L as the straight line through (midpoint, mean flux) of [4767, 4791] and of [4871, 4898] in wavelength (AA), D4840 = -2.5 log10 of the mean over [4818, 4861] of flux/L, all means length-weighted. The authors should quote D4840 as 0.03 mag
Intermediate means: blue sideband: 5.02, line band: 4.76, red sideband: 4.8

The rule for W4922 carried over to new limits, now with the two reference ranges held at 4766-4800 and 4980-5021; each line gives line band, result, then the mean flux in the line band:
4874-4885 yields 0.013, 4.74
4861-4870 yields 0.206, 3.99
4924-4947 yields -0.027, 4.8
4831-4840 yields -0.016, 4.96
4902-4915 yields -0.050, 4.96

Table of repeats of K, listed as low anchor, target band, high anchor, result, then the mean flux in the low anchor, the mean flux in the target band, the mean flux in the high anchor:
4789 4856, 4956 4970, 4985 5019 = -1.0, 4.9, 4.93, 4.52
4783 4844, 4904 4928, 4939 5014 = 0.1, 4.91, 4.79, 4.74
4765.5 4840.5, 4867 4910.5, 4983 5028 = -0.6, 4.97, 4.86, 4.55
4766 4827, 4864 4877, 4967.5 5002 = 0.9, 4.97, 4.54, 4.74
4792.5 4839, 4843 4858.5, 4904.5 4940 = 0.5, 4.95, 4.73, 4.8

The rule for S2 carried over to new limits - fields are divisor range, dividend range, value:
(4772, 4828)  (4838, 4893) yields 0.94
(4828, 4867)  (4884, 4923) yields 1.10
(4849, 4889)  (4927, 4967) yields 1.12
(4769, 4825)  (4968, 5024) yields 1.02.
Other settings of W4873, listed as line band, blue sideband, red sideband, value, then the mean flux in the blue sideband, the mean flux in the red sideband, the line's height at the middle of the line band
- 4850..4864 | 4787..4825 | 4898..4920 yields 0.19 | 4.94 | 4.93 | 4.93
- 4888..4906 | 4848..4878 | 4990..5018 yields -0.14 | 4.37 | 4.54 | 4.41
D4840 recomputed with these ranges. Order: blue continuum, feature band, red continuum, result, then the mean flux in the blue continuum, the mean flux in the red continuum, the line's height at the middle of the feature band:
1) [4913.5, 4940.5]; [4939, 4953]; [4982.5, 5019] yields -0.033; 4.74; 4.51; 4.68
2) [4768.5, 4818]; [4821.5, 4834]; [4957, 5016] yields -0.004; 4.98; 4.71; 4.93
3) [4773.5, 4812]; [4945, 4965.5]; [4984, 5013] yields -0.066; 4.96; 4.51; 4.61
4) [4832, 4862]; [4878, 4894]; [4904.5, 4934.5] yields -0.008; 4.6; 4.78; 4.7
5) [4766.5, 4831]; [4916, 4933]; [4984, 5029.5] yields 0.018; 4.97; 4.57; 4.73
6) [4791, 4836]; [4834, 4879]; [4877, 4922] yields 0.091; 4.95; 4.87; 4.91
